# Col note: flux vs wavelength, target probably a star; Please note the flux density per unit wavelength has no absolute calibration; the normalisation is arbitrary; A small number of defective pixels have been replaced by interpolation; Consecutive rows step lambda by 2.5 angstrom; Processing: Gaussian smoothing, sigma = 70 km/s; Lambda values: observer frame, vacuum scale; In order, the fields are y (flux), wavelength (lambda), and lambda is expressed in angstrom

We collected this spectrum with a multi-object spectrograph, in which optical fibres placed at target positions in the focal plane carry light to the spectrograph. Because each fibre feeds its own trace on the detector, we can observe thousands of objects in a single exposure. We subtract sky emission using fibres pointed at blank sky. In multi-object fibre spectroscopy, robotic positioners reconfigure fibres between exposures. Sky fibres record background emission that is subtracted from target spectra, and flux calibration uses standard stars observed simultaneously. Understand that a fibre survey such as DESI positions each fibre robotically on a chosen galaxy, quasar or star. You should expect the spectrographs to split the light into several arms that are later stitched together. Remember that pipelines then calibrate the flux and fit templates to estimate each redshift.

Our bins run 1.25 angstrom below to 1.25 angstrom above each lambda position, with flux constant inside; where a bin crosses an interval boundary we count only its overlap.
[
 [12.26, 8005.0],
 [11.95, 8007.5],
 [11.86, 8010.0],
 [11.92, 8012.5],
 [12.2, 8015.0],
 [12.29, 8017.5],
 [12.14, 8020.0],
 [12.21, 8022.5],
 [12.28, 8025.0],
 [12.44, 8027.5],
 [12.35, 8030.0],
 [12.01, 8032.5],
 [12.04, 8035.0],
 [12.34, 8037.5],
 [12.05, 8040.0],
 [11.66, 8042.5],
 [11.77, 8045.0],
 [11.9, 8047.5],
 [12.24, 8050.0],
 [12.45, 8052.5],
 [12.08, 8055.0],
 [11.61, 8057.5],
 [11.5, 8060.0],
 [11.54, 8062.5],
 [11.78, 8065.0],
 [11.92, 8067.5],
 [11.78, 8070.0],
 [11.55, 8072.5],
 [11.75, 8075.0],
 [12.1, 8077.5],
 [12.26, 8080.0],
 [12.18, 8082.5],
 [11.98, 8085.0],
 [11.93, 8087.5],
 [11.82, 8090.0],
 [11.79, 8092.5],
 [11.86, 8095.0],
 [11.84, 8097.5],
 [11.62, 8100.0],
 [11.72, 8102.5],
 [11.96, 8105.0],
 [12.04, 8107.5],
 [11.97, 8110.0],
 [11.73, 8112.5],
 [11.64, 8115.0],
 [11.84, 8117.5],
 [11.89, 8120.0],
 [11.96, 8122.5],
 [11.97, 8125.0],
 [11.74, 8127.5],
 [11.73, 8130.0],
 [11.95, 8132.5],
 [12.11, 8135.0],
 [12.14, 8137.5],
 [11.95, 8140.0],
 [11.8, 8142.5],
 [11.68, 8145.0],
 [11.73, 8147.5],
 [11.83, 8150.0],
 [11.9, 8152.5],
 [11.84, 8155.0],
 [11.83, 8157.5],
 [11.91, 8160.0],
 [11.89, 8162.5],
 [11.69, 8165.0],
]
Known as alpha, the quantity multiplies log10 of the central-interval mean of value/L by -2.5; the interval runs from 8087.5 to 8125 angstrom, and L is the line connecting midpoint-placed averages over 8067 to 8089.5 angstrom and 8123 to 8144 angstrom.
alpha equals 0.01 mag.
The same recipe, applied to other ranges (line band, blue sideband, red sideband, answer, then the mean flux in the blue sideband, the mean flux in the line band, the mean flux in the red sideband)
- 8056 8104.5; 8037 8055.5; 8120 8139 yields 0.02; 12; 11.8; 11.9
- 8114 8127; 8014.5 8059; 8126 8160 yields 0.01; 12.1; 11.9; 11.9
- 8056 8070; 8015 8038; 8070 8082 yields 0.03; 12.2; 11.7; 11.9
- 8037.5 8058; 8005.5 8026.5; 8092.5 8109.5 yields 0.00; 12.1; 12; 11.8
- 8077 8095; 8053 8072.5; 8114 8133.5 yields -0.02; 11.8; 12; 11.8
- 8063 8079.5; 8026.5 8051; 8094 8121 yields 0.01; 12.1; 11.8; 11.8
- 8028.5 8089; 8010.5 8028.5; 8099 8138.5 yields 0.01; 12.2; 12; 11.9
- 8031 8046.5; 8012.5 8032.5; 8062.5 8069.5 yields 0.01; 12.2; 12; 11.8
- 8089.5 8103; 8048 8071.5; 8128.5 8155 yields 0.01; 11.9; 11.8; 11.9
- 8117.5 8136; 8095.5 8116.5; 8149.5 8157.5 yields -0.01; 11.8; 11.9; 11.9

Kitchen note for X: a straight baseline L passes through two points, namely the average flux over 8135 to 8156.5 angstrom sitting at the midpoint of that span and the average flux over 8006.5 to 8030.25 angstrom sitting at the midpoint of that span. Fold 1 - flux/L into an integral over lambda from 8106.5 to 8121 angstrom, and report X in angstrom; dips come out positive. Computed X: 0.1 angstrom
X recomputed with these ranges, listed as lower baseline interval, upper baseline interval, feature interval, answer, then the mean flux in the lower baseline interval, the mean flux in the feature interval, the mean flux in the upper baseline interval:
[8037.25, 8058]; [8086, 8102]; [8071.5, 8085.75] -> -0.12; 12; 12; 11.8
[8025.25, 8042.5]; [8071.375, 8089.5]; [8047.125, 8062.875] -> 0.20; 12.2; 11.9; 12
